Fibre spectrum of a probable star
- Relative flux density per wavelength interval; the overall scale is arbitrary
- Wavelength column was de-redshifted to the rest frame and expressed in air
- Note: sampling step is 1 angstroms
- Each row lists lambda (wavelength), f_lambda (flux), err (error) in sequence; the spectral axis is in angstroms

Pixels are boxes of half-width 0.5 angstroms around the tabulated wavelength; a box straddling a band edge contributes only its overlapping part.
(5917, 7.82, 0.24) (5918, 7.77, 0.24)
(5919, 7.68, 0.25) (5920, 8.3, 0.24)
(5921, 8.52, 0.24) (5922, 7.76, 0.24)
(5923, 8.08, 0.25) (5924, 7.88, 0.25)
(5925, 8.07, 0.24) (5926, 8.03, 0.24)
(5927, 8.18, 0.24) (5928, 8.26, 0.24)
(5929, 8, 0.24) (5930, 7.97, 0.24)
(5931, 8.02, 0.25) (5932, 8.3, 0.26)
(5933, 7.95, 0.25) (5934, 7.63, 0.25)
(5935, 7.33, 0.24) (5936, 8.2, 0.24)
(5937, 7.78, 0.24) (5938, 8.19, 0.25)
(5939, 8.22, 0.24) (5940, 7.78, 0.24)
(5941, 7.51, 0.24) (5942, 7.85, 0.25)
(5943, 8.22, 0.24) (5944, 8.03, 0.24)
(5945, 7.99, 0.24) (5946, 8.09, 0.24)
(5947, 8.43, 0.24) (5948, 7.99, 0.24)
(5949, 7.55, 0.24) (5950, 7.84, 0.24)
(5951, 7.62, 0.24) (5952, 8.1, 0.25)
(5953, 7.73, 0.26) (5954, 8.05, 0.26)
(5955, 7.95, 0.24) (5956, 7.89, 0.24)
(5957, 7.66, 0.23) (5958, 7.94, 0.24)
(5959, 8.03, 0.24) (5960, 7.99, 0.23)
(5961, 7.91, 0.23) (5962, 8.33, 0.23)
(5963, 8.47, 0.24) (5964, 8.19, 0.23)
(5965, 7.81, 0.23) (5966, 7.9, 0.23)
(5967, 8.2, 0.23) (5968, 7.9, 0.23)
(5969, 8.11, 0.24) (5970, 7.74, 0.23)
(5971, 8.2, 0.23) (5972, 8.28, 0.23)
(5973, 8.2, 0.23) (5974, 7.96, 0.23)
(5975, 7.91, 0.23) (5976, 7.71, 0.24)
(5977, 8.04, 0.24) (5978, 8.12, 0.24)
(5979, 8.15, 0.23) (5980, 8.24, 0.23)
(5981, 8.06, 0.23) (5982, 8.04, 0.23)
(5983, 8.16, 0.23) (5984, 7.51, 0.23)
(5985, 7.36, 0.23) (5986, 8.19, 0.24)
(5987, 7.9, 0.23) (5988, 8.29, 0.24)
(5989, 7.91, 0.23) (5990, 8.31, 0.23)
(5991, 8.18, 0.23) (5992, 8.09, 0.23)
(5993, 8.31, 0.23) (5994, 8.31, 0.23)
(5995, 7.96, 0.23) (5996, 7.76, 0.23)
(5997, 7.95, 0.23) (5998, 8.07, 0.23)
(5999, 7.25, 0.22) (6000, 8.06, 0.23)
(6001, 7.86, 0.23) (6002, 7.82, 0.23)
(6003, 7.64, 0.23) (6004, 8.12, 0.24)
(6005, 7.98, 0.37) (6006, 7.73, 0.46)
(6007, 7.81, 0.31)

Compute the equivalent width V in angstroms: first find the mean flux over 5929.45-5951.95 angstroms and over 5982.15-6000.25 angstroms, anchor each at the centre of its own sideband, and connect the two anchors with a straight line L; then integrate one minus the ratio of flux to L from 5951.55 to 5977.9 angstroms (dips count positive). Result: -0.18 angstroms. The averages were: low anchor 7.93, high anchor 7.98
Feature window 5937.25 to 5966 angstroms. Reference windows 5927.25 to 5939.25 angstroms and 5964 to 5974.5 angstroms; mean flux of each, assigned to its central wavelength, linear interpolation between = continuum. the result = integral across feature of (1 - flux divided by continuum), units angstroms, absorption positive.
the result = 0.1 angstroms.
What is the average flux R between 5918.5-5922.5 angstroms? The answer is 8.07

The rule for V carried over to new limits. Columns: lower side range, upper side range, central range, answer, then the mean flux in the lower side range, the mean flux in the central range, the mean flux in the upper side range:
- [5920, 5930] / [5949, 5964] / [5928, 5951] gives 0.24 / 8.09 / 7.95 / 7.96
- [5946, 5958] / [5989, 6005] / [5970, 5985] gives -0.12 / 7.9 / 8.01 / 7.98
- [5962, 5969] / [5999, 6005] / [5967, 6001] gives -0.15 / 8.1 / 8.01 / 7.85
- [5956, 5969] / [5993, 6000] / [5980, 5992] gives -0.07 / 8.03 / 8.01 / 7.93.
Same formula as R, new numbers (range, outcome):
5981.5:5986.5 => 7.85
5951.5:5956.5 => 7.94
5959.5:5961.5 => 7.95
